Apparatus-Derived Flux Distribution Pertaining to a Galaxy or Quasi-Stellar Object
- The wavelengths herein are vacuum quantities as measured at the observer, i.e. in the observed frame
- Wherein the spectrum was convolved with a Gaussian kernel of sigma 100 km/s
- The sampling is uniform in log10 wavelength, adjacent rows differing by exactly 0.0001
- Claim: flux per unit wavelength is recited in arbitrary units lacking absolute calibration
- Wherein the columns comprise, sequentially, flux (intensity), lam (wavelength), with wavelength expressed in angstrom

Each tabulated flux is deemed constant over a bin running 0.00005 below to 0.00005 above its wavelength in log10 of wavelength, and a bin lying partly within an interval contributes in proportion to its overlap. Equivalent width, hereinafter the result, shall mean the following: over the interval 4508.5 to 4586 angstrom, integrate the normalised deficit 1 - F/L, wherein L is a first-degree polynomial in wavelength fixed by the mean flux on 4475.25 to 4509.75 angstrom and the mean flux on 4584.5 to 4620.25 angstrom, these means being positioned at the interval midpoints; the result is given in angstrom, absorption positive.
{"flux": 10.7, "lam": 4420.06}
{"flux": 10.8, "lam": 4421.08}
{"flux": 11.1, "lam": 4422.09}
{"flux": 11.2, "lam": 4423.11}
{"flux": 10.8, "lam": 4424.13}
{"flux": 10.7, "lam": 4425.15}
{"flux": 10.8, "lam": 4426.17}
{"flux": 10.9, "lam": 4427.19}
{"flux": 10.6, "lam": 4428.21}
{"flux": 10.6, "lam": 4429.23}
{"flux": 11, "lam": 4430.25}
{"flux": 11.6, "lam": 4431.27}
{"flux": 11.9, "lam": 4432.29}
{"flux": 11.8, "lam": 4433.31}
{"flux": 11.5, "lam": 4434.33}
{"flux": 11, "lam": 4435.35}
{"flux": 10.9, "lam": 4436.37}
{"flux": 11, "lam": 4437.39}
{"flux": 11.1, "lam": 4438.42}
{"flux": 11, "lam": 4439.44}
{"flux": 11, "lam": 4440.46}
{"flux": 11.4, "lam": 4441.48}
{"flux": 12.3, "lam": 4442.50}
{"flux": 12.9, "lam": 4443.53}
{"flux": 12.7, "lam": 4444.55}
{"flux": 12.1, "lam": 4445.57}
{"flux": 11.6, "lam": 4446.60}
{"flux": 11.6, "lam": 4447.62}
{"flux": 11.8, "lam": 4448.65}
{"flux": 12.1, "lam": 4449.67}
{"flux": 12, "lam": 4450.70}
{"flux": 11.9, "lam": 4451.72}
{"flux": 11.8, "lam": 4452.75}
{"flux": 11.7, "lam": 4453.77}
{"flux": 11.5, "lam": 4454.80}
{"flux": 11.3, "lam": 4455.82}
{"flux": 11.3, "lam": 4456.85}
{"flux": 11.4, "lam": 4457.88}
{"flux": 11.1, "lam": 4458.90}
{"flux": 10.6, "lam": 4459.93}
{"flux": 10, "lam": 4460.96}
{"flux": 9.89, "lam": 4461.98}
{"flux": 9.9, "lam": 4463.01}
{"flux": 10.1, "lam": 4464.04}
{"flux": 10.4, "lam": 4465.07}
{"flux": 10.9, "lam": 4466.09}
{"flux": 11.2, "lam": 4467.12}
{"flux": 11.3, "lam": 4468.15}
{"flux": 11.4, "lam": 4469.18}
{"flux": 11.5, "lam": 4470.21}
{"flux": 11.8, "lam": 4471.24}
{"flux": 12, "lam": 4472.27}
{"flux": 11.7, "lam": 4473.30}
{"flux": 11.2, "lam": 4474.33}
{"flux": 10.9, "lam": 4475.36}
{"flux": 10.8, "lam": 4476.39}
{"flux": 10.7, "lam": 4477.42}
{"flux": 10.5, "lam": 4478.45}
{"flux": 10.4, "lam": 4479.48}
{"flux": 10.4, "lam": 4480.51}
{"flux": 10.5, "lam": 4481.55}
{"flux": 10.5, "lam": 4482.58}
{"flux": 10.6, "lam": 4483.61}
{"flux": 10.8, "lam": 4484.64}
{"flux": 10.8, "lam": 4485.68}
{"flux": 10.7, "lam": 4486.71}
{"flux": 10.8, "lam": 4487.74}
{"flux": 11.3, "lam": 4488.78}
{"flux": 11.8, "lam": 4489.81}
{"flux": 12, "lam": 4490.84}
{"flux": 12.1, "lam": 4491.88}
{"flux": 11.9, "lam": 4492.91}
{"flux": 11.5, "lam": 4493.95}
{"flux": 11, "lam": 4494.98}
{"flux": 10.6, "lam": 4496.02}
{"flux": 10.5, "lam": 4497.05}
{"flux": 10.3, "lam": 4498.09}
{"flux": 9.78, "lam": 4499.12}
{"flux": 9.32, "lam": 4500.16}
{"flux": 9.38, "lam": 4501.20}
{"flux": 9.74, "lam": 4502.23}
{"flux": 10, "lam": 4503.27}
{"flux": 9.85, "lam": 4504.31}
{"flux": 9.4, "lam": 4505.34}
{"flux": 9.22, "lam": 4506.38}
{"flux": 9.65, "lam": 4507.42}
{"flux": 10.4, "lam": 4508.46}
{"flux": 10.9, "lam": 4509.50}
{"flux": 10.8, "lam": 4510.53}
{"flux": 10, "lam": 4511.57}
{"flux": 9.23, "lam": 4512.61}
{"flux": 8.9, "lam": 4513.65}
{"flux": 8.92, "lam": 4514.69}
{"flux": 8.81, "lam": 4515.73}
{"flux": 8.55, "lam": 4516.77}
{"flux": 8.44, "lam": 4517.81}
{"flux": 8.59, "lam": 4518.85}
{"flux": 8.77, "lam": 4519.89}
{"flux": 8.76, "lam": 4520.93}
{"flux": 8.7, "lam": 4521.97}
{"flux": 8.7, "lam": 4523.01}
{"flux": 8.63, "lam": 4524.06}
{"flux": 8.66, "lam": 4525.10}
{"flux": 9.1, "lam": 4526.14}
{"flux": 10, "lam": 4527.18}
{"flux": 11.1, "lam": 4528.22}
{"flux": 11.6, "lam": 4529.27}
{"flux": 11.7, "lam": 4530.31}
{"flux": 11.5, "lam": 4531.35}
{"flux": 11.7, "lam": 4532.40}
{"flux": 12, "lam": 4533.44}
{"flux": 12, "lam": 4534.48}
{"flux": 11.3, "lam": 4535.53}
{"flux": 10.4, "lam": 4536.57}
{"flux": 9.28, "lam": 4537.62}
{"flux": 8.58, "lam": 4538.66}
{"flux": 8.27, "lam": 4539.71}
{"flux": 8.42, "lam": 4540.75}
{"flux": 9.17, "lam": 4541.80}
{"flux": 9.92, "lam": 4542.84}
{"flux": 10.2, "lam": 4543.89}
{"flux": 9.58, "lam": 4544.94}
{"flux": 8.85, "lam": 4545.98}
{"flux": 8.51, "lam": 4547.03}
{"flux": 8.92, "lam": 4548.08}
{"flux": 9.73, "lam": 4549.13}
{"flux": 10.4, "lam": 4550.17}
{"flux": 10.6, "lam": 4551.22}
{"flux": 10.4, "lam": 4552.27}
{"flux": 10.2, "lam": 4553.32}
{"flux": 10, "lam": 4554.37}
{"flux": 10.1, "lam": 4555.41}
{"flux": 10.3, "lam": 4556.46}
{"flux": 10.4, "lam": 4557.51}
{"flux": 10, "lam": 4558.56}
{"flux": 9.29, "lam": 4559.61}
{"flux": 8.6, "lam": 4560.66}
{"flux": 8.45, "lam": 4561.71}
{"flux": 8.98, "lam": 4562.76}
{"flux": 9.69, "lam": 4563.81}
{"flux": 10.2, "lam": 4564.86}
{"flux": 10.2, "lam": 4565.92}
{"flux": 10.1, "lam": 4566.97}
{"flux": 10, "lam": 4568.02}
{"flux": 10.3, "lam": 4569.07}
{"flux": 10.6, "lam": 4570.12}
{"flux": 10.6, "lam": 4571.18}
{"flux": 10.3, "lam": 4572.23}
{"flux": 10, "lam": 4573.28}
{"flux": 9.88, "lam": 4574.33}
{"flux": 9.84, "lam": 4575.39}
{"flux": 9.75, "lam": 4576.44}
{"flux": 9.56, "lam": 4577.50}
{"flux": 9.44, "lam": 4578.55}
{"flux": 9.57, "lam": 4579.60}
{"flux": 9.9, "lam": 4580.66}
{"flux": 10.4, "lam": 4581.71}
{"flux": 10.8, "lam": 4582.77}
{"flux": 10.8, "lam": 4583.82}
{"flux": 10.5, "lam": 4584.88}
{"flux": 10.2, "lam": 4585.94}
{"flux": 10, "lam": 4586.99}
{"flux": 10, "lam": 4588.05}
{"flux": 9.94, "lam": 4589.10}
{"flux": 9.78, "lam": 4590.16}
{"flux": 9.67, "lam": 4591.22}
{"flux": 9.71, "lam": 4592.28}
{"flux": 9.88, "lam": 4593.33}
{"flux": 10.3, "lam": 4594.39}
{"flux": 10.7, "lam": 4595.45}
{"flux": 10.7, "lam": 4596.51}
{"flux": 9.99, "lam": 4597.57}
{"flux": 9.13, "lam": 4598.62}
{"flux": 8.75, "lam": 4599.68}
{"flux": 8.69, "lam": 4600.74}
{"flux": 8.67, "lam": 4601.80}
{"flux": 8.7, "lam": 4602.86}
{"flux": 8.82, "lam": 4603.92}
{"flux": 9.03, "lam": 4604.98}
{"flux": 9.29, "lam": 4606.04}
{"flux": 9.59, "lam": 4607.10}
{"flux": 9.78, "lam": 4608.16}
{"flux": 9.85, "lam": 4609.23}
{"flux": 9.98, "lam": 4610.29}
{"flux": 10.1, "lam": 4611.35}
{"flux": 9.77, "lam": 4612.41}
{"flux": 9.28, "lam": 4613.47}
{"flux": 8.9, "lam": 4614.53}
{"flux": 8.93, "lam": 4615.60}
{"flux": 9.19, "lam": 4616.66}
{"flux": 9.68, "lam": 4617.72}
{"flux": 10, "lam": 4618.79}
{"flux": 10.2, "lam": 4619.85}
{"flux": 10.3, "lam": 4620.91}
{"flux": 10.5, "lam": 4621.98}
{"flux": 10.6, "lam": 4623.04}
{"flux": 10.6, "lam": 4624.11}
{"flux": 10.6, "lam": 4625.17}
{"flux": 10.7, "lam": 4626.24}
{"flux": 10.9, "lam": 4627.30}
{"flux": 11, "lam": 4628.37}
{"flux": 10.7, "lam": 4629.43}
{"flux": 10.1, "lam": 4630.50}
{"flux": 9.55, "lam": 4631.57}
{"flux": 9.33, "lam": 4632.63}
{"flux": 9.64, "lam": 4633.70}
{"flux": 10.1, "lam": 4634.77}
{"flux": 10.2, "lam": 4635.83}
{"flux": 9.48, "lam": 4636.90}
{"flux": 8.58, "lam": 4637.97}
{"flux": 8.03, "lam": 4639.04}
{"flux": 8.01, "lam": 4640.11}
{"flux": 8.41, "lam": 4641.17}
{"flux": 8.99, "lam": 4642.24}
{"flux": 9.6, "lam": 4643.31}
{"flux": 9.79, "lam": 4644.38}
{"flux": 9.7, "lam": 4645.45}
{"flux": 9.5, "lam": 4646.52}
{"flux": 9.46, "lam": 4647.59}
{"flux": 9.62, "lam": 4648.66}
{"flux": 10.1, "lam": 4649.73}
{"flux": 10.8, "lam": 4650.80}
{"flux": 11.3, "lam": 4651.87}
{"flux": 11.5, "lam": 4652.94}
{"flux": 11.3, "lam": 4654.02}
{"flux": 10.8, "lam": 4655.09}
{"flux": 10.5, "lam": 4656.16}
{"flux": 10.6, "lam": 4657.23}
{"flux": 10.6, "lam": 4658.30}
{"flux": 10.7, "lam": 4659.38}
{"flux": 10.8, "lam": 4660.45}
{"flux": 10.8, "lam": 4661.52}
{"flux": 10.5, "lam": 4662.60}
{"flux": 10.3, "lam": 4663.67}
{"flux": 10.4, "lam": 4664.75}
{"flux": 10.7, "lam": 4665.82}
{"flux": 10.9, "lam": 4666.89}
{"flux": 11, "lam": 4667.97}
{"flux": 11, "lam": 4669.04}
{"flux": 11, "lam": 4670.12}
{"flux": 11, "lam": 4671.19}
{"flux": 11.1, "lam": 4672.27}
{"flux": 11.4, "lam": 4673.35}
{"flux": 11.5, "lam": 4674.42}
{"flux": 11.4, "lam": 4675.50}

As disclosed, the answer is 1.9 angstrom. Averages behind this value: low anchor 10.6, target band 9.83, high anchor 9.63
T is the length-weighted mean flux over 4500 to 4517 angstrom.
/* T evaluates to 9.62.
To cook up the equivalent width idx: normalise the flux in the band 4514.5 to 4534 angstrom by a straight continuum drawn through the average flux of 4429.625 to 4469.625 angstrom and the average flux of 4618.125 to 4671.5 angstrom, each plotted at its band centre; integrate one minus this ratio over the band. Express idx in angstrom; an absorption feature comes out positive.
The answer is 2.1 angstrom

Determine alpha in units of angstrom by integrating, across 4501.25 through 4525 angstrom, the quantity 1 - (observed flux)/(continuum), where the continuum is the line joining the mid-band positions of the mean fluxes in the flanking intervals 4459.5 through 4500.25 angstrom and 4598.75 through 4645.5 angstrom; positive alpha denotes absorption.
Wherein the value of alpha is 2.9 angstrom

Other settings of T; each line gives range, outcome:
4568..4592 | 10.1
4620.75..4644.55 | 9.8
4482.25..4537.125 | 10.2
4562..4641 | 9.82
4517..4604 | 9.82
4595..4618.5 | 9.43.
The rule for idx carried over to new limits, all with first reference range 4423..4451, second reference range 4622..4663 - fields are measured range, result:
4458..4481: 0.7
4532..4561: 2.2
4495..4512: 1.5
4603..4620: 1.3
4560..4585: 1.5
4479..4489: 0.4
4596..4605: 1.0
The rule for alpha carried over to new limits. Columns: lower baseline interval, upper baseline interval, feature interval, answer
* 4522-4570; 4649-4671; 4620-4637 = 0.4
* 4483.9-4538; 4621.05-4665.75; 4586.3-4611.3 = 1.3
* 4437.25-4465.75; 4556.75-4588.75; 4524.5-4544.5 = 0.3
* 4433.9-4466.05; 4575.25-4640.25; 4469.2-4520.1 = 2.3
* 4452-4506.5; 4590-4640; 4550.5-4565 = 0.6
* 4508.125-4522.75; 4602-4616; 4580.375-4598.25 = -1.6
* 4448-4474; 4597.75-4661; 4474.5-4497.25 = 0.1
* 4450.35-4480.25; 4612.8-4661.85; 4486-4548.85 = 4.5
